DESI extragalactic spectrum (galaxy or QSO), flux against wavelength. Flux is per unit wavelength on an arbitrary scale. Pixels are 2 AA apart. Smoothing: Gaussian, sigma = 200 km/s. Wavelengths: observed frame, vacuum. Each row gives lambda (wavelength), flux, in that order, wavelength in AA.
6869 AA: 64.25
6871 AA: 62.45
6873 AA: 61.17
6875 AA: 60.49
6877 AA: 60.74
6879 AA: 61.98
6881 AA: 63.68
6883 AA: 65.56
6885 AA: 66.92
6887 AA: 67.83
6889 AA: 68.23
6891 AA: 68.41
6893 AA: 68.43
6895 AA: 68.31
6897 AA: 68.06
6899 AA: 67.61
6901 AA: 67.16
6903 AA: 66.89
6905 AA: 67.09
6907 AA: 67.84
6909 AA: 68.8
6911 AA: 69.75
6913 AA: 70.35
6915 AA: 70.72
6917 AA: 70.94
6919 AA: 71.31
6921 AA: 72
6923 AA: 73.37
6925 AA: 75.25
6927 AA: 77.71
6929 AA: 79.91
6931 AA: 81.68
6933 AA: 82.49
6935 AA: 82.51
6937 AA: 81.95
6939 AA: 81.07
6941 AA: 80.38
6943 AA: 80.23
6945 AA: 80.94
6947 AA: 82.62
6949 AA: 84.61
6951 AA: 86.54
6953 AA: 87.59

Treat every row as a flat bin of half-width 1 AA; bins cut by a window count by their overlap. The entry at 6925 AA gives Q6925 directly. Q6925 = 75.25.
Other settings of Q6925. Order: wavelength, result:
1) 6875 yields 60.49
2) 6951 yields 86.54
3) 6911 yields 69.75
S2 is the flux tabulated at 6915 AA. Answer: 70.72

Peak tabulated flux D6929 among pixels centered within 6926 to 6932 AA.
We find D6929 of 81.68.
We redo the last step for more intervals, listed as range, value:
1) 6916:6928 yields 77.71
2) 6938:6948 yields 82.62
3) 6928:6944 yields 82.51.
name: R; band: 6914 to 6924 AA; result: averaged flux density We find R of 71.7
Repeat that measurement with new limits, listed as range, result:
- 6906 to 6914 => 69.2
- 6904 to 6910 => 67.9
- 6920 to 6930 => 75.6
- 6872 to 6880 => 61.1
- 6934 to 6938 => 82.2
